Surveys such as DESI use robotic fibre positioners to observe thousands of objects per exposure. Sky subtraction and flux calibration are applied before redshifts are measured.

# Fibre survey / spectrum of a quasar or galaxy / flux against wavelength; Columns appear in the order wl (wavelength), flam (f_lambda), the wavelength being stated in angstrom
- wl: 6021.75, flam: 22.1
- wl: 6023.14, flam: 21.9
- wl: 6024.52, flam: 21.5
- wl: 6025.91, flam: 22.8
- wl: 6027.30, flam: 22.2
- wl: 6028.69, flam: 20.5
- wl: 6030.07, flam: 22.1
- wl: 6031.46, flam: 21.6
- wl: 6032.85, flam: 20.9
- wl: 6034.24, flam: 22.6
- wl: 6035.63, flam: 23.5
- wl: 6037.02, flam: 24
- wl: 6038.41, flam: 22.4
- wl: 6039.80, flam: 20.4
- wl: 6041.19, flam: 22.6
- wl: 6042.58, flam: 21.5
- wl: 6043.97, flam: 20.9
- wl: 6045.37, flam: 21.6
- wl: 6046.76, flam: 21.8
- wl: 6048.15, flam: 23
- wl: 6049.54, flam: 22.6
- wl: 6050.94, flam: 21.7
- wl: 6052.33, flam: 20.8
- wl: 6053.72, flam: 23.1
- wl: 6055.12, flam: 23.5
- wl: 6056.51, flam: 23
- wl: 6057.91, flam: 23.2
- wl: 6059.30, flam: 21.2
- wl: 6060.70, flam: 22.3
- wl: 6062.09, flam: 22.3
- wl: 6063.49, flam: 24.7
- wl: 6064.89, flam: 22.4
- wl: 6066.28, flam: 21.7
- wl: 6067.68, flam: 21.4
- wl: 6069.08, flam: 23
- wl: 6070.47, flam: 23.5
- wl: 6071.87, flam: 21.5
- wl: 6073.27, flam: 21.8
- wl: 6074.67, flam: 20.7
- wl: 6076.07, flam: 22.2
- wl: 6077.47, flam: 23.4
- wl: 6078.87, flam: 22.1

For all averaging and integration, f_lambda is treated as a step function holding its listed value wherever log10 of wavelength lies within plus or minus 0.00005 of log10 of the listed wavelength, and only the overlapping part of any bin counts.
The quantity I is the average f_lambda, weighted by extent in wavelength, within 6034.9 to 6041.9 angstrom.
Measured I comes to 22.6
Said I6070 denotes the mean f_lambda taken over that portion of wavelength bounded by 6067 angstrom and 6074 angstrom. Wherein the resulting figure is 22.2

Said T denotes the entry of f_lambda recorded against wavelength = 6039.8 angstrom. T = 20.4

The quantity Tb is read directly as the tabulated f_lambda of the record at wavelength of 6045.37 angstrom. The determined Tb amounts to 21.6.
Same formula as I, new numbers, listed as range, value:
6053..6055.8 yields 23.3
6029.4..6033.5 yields 21.5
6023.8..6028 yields 22.2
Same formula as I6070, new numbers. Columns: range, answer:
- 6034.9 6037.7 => 23.7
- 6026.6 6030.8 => 21.6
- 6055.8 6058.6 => 23.1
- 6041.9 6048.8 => 21.7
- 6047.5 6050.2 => 22.8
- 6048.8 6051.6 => 22.1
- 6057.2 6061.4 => 22.2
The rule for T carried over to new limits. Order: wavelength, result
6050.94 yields 21.7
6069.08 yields 23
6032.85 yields 20.9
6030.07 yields 22.1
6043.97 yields 20.9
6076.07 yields 22.2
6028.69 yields 20.5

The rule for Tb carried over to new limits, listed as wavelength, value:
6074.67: 20.7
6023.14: 21.9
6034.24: 22.6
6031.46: 21.6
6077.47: 23.4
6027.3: 22.2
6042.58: 21.5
